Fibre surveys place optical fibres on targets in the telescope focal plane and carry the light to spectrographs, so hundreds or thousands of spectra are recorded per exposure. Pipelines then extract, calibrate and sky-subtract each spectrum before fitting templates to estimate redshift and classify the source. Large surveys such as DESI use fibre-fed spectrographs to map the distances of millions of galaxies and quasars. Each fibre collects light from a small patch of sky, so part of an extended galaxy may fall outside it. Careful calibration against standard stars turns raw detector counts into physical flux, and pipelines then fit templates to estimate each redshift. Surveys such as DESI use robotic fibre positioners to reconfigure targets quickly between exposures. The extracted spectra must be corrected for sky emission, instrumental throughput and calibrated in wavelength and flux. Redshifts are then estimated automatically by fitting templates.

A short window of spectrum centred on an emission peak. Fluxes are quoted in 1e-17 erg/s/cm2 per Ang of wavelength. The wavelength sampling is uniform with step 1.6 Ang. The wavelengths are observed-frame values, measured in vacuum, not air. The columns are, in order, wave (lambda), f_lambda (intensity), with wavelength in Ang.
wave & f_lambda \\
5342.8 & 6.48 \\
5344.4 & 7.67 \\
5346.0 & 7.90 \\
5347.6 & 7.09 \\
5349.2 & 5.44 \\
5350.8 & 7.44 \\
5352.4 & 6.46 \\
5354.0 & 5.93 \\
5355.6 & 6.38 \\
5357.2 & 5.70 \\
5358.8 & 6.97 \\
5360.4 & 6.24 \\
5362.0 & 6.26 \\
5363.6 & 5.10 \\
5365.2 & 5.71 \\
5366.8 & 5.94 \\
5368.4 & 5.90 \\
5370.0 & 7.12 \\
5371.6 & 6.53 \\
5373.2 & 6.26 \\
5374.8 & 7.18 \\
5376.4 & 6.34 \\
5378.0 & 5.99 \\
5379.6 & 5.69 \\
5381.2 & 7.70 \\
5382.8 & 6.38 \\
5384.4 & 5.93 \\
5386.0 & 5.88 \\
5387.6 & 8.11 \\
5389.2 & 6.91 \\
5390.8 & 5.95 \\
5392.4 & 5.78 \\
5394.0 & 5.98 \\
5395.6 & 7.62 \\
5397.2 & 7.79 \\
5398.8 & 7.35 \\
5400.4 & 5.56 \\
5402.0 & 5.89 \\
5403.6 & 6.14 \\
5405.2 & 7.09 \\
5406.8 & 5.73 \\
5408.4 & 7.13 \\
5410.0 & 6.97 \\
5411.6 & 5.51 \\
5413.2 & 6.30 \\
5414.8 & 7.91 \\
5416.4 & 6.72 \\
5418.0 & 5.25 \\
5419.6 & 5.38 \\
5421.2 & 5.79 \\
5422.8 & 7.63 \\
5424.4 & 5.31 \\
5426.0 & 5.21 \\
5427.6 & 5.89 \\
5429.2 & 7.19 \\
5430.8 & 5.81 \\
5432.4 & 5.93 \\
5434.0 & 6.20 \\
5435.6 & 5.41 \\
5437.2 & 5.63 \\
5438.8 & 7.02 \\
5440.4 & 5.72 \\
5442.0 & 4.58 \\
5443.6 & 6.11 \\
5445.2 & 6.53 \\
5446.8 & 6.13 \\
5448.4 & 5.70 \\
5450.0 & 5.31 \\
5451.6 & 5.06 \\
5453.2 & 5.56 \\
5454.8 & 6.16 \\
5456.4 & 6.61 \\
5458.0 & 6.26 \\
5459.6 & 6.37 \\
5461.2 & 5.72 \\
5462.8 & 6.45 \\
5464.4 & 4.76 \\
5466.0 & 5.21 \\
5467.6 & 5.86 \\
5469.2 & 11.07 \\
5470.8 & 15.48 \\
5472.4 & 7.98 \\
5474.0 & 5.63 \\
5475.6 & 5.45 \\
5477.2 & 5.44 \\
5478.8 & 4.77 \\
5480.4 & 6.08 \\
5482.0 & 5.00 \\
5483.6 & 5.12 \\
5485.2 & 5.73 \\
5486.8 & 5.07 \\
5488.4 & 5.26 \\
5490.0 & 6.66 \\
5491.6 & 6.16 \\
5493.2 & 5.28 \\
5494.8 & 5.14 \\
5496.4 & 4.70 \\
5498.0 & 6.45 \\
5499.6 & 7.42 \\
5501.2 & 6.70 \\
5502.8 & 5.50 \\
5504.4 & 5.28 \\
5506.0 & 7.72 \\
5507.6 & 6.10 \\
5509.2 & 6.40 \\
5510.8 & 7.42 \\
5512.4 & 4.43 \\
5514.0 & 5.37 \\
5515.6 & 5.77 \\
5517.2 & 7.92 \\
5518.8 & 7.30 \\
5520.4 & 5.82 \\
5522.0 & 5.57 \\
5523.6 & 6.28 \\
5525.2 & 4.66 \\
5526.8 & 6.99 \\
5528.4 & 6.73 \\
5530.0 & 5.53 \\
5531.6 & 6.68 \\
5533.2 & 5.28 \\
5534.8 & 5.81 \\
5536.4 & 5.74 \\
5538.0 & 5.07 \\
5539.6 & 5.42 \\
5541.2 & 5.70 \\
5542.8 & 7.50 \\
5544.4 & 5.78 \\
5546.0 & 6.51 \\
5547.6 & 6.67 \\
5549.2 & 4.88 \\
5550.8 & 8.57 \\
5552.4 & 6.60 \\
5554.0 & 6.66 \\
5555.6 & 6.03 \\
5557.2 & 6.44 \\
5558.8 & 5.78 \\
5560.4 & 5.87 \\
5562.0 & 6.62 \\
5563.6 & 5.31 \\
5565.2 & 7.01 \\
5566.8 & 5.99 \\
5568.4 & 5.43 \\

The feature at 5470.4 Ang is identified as H-beta 4861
